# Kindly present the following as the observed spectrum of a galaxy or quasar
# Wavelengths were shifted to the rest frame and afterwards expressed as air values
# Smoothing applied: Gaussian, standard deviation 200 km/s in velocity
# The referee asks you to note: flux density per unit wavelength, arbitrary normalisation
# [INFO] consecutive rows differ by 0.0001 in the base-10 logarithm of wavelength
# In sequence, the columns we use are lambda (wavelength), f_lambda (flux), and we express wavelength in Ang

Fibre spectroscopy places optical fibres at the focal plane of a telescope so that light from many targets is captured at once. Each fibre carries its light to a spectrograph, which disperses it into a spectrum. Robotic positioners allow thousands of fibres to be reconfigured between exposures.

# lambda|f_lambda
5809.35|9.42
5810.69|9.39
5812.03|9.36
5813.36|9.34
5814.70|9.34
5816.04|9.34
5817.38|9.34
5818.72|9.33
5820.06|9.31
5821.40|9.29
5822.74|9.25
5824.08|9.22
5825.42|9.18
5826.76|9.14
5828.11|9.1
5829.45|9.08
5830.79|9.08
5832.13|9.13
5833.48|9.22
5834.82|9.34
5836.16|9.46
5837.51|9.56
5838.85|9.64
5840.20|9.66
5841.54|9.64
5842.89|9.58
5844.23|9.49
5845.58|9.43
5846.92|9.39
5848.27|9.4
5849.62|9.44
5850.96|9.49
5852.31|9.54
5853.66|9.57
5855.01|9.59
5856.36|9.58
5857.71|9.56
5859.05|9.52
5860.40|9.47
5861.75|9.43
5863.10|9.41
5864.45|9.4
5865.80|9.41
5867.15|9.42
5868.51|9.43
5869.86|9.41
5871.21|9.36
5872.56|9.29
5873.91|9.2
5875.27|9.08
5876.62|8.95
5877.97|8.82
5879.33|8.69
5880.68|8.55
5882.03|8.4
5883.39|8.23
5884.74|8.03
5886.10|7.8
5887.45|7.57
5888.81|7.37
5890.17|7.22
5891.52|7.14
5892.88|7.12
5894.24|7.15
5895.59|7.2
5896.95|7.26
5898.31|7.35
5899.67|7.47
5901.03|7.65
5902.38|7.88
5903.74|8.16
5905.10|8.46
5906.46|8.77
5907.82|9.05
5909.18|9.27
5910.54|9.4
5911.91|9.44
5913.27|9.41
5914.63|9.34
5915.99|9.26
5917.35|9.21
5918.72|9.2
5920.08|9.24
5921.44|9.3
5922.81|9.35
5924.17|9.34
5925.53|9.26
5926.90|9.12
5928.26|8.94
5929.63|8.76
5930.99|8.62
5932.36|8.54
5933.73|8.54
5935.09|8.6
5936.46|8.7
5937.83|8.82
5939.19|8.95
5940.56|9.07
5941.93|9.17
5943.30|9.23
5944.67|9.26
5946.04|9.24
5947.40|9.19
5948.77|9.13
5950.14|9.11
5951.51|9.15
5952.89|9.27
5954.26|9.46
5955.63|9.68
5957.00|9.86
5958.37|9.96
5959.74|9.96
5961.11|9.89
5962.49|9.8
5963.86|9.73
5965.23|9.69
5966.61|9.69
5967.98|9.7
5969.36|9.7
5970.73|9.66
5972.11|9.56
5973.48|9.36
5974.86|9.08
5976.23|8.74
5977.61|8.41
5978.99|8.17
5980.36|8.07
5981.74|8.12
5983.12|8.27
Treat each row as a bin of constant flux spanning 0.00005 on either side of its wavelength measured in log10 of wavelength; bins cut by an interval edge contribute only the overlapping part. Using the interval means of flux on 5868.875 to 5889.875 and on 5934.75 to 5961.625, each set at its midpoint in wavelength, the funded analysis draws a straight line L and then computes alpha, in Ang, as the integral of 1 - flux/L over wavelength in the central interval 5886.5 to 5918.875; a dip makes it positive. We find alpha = 2.27 Ang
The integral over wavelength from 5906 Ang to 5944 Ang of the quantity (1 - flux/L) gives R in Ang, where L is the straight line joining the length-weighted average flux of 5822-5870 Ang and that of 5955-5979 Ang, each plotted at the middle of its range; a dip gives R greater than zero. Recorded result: 1.6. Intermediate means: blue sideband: 9.41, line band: 9.07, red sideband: 9.52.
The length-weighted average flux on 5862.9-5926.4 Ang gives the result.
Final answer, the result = 8.61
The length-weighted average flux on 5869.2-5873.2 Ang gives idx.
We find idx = 9.36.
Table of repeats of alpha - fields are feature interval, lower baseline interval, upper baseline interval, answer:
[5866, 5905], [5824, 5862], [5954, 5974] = 5.4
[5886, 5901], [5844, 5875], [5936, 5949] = 3.2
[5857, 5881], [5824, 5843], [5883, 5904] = -2.9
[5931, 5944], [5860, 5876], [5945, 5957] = 0.7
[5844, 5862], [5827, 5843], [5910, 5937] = -0.4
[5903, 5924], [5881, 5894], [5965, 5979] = -2.5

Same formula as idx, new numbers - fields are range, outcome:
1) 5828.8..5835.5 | 9.18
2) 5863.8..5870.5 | 9.41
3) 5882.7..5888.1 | 7.91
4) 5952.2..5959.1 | 9.65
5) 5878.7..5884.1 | 8.47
